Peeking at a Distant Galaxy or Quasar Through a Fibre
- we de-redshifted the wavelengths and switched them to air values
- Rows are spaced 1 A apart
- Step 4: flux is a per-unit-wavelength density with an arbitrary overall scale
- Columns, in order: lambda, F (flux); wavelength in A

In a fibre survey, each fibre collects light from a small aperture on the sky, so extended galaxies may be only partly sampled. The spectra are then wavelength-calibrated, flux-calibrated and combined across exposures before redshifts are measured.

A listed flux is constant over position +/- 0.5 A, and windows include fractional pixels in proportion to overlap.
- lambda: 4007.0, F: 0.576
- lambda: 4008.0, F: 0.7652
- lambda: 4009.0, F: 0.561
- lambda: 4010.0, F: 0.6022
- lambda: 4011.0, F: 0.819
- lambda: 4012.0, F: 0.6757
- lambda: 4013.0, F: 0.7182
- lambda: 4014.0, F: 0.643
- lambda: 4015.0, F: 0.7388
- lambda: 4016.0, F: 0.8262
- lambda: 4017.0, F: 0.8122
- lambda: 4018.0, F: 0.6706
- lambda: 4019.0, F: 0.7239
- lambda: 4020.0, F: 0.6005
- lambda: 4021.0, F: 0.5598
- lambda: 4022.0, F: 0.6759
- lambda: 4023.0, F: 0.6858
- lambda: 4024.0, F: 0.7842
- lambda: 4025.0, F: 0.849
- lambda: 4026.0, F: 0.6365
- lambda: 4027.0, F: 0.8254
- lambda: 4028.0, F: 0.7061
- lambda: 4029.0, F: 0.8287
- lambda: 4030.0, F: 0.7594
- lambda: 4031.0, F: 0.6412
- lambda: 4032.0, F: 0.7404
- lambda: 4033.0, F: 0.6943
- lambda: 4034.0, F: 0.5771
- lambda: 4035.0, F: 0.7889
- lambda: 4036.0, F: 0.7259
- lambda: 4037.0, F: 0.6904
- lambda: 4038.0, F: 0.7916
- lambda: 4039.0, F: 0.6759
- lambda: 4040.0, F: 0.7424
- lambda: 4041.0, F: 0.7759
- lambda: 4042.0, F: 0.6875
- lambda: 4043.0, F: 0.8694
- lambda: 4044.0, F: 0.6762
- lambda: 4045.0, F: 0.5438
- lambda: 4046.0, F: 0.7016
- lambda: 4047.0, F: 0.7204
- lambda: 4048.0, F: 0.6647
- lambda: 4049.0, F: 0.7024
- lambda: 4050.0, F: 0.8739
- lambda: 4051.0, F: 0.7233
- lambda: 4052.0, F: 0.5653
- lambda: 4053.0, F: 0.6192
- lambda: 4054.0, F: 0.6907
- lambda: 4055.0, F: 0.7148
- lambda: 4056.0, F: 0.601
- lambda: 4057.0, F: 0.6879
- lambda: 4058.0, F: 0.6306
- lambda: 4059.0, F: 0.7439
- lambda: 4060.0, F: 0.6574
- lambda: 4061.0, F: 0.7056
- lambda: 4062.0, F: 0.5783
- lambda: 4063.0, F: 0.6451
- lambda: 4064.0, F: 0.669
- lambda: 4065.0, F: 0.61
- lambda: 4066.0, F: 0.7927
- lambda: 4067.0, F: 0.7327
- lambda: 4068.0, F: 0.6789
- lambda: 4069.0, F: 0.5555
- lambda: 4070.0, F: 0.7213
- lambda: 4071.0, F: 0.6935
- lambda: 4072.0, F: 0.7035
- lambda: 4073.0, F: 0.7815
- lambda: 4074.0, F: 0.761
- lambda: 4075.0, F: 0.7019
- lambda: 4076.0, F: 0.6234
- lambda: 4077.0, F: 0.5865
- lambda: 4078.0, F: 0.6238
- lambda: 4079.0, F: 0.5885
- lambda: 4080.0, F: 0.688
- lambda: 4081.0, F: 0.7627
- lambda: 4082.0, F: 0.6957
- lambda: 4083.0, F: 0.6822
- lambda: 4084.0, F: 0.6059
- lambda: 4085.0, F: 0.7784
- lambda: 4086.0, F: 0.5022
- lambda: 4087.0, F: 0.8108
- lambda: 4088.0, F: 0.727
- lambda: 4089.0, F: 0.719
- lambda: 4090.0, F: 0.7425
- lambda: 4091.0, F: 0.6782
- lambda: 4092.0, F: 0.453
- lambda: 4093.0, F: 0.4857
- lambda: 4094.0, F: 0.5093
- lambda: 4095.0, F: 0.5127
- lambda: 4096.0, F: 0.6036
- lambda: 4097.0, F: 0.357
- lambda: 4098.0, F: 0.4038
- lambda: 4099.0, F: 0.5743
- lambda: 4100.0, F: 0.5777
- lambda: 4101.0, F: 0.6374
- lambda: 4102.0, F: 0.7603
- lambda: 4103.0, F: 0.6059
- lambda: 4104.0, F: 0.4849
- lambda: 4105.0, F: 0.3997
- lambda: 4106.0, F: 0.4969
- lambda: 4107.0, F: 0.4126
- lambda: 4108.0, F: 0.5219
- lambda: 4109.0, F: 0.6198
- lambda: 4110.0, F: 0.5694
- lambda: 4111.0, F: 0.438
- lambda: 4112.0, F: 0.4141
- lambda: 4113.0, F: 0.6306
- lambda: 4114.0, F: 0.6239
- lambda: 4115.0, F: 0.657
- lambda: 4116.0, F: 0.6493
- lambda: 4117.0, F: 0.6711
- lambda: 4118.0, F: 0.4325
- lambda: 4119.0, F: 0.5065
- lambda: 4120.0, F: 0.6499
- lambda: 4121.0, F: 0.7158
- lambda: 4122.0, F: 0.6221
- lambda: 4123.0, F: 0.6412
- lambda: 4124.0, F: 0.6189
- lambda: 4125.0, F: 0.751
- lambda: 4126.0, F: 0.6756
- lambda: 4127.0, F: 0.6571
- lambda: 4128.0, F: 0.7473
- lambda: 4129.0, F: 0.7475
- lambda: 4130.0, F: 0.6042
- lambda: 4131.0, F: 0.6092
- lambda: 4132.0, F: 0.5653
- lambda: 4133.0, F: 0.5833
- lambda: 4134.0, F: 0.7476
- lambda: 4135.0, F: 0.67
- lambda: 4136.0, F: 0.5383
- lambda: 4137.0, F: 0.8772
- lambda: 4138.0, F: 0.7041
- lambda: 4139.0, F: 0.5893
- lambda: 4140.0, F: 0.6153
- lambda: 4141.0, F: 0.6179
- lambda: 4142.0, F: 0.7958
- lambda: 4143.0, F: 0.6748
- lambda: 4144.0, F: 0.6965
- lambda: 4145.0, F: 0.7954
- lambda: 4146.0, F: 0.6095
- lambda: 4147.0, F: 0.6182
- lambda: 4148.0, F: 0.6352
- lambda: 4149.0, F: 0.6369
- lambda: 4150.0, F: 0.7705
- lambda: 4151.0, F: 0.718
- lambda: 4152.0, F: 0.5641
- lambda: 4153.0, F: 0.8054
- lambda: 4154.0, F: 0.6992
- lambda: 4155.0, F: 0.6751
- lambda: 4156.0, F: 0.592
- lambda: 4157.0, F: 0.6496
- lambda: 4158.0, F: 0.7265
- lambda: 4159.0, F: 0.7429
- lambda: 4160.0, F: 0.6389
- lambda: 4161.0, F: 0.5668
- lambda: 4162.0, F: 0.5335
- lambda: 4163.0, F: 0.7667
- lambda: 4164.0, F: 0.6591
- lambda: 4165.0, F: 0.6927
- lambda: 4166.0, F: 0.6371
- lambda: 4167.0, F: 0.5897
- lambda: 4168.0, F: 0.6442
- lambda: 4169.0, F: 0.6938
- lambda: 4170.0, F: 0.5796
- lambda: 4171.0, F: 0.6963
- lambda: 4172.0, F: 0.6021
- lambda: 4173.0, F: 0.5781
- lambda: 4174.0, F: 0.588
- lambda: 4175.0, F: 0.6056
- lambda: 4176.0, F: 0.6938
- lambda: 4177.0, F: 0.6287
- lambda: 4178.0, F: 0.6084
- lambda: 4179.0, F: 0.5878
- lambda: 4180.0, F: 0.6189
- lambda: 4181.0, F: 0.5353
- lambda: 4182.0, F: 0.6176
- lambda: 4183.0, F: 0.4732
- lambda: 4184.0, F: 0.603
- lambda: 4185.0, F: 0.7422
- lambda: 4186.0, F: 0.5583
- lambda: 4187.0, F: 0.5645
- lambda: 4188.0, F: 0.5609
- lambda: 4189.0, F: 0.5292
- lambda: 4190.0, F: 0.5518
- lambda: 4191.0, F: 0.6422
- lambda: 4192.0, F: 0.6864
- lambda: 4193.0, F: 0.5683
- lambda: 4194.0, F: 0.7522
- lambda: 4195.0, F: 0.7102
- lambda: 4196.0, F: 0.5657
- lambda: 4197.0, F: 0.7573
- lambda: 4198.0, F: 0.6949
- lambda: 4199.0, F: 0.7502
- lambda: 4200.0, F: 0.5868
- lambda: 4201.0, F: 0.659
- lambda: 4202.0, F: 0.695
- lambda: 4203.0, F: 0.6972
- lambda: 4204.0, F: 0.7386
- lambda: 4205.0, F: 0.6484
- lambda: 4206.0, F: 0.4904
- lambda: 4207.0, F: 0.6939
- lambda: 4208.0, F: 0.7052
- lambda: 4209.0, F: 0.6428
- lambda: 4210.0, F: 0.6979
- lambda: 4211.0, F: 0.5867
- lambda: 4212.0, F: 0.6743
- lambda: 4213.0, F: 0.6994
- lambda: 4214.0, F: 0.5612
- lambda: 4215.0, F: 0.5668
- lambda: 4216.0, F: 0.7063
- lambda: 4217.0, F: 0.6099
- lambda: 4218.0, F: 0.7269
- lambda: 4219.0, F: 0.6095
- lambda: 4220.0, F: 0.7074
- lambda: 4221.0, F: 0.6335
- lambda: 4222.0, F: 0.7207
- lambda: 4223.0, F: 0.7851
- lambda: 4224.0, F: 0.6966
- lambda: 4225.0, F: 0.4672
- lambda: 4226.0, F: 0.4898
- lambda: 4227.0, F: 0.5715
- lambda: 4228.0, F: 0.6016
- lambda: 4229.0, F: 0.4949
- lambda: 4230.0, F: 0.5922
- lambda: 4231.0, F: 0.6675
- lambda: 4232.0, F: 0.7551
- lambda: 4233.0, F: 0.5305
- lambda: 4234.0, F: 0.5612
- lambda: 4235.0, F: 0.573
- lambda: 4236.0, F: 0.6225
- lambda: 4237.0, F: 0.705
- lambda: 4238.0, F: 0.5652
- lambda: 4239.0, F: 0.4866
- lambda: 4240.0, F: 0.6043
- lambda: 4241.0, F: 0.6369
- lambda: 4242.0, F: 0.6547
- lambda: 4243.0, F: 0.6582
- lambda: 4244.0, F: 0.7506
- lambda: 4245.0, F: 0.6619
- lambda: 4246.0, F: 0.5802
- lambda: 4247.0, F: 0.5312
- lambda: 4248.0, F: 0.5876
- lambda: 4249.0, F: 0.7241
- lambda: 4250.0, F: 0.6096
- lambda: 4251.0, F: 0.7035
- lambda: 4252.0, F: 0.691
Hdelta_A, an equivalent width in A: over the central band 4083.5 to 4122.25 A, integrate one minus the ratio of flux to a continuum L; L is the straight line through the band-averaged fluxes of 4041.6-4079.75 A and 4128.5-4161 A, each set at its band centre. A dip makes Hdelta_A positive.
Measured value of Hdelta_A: 5.6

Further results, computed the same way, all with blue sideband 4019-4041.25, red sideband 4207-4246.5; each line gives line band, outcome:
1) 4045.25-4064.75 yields 0.8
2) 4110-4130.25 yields 1.6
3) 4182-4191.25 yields 1.0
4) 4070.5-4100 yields 2.6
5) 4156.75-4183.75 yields 1.1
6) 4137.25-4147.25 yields -0.2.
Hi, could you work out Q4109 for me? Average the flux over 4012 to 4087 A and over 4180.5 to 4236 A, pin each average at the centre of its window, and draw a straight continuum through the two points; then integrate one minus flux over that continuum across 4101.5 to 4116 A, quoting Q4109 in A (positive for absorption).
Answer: 2.65 A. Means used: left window 0.696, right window 0.631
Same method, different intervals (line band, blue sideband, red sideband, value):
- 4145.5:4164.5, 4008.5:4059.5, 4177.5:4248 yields -0.3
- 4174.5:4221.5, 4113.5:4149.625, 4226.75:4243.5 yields -1.1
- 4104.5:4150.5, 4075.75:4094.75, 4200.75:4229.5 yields 1.2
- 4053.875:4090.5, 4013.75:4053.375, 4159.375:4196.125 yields 0.4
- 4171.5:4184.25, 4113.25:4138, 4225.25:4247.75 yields 0.7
